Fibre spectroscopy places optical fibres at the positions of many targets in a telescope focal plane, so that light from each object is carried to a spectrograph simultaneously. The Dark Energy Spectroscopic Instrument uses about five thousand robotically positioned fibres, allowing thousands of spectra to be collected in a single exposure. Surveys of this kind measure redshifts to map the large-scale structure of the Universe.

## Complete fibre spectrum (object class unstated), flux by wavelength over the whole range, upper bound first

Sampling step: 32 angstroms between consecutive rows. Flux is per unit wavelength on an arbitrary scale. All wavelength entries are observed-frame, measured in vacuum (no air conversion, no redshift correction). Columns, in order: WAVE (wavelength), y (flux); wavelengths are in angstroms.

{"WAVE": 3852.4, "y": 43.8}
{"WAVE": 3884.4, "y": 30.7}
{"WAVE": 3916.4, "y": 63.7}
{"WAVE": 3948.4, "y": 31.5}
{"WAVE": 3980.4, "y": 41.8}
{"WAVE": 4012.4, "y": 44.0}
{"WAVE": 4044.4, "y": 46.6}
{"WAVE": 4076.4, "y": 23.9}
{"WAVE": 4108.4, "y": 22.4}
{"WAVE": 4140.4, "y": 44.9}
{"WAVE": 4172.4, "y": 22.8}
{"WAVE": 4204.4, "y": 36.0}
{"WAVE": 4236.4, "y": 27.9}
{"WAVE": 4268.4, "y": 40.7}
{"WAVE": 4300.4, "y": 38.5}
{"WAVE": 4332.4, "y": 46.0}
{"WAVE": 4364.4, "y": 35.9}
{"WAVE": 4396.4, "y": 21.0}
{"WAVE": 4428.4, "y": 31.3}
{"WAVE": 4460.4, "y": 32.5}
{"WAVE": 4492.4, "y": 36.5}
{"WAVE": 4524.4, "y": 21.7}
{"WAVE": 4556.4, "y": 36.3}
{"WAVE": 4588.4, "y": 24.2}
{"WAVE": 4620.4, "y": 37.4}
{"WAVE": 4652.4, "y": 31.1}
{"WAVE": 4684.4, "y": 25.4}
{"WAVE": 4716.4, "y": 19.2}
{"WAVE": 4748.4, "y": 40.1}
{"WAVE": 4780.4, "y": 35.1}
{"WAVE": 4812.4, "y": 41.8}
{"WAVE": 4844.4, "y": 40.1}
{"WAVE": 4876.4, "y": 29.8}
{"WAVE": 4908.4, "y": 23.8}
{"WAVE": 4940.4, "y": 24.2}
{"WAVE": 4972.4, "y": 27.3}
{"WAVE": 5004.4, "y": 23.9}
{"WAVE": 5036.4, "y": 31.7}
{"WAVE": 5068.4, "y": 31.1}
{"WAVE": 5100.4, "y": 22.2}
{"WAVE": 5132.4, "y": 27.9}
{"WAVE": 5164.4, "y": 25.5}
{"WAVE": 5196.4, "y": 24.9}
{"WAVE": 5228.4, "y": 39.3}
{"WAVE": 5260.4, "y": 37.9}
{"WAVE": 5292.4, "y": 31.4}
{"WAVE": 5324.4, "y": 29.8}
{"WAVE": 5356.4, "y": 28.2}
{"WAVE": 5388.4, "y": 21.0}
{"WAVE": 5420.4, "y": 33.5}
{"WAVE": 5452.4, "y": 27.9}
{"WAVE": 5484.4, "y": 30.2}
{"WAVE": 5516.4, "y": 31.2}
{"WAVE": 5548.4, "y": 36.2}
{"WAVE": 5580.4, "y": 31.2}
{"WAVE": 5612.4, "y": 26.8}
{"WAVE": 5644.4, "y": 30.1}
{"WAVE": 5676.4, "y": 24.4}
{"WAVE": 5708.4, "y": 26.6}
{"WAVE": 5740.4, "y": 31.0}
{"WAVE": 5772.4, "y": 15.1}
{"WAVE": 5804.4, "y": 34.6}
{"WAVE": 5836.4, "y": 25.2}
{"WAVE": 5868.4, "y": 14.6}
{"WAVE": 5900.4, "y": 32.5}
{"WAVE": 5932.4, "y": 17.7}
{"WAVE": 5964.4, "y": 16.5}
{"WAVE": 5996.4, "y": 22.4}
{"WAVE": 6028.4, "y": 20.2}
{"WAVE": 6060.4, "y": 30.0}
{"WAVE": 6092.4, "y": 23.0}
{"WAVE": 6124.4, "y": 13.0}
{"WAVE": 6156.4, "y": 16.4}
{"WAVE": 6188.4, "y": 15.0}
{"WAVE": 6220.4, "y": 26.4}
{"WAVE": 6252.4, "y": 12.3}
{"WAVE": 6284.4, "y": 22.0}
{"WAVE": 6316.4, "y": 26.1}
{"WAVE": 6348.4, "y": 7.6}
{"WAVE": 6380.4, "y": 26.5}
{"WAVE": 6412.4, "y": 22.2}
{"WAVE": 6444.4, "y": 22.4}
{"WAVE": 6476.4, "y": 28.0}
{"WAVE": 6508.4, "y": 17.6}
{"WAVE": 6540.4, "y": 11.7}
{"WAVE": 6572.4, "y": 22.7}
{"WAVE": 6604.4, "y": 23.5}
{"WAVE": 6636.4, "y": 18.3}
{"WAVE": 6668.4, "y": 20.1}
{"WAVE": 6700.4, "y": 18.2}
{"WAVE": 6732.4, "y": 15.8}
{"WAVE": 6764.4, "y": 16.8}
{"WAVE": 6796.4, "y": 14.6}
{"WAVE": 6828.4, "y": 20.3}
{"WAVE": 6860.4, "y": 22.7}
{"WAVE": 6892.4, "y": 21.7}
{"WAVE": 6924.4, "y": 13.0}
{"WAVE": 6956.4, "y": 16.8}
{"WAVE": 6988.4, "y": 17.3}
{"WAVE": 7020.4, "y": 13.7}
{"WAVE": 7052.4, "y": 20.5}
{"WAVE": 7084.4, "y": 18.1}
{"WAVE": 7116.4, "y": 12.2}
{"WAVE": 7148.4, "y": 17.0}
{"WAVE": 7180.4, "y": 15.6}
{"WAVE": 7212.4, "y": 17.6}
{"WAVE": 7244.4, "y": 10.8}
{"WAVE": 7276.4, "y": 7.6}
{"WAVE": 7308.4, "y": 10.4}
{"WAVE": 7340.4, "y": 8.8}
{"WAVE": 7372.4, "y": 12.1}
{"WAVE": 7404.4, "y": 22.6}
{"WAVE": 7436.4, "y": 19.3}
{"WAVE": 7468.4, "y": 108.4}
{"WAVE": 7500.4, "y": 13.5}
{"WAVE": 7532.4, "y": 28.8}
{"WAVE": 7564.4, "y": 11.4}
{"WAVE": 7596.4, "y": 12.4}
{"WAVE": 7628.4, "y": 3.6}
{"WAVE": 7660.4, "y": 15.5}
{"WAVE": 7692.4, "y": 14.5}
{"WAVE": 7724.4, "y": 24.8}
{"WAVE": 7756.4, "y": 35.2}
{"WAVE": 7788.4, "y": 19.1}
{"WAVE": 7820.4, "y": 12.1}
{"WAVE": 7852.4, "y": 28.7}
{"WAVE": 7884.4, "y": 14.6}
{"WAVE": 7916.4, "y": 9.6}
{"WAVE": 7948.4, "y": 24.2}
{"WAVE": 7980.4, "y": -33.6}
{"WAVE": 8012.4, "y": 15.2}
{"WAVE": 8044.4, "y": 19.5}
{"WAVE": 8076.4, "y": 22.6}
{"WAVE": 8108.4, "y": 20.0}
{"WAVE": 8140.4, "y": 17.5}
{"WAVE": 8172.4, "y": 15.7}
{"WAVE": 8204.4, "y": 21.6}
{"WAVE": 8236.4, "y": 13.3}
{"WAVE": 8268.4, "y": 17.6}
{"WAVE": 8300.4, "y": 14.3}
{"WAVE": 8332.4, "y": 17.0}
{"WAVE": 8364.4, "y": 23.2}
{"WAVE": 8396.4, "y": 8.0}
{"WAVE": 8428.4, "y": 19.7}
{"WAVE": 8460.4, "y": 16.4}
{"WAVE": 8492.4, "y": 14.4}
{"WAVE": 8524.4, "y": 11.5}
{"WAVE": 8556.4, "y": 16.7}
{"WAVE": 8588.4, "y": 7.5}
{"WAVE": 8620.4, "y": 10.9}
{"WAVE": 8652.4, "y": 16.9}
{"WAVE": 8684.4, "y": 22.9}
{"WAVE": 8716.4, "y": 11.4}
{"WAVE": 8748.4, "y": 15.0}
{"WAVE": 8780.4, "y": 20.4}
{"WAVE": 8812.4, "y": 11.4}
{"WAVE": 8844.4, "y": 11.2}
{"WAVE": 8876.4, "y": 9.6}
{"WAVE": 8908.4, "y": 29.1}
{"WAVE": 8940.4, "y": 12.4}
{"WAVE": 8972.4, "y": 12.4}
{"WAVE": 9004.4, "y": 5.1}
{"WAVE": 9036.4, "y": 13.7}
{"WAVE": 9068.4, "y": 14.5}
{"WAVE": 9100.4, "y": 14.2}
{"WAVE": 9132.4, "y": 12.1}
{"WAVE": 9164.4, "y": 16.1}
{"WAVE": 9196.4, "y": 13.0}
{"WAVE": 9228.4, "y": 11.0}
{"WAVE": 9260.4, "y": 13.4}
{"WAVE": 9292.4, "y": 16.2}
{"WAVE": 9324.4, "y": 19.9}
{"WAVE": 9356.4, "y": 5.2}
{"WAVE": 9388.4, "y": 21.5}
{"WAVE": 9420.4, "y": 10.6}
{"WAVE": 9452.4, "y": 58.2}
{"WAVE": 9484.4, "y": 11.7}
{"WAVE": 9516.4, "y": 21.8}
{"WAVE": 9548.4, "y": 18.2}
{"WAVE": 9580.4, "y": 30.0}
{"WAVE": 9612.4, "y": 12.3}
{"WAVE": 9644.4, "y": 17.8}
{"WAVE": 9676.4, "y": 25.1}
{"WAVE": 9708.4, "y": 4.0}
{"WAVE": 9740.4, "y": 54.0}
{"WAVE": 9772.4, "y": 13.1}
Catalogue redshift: 1.003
